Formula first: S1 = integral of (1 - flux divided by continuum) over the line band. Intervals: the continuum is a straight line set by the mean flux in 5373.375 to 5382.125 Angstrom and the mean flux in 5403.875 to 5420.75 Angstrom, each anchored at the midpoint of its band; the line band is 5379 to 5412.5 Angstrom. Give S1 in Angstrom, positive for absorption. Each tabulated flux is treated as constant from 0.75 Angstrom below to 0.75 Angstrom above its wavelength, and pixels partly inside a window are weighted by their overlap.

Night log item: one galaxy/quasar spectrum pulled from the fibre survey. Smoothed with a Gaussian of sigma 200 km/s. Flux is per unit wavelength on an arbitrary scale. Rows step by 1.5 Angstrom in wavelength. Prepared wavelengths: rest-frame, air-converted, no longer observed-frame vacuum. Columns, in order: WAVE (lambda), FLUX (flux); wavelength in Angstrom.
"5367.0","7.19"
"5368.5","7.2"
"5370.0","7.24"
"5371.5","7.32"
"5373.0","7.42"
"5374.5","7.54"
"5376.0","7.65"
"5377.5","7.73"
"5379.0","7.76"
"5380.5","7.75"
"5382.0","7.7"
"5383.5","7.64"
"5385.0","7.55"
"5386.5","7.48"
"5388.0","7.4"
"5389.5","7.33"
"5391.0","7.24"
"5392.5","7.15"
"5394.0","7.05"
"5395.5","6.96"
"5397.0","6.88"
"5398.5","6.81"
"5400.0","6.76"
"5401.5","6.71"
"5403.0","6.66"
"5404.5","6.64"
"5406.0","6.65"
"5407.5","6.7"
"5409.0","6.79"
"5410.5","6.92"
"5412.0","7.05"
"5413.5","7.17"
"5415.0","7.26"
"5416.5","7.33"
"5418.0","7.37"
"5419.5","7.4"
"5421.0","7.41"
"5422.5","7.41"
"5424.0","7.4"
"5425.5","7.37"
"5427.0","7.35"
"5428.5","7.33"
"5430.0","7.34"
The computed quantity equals 1.1 Angstrom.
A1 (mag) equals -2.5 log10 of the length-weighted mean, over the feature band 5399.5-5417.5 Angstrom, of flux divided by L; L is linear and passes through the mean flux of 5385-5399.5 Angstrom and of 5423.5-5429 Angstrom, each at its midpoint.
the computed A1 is 0.06 mag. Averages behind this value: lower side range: 7.16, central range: 6.9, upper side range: 7.36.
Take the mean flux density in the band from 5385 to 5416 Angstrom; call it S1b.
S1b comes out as 7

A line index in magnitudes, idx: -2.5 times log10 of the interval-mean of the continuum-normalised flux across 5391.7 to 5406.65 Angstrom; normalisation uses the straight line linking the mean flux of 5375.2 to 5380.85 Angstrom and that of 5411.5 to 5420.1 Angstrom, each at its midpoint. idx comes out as 0.097 mag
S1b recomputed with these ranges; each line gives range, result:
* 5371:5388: 7.59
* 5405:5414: 6.87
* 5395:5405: 6.77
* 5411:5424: 7.3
